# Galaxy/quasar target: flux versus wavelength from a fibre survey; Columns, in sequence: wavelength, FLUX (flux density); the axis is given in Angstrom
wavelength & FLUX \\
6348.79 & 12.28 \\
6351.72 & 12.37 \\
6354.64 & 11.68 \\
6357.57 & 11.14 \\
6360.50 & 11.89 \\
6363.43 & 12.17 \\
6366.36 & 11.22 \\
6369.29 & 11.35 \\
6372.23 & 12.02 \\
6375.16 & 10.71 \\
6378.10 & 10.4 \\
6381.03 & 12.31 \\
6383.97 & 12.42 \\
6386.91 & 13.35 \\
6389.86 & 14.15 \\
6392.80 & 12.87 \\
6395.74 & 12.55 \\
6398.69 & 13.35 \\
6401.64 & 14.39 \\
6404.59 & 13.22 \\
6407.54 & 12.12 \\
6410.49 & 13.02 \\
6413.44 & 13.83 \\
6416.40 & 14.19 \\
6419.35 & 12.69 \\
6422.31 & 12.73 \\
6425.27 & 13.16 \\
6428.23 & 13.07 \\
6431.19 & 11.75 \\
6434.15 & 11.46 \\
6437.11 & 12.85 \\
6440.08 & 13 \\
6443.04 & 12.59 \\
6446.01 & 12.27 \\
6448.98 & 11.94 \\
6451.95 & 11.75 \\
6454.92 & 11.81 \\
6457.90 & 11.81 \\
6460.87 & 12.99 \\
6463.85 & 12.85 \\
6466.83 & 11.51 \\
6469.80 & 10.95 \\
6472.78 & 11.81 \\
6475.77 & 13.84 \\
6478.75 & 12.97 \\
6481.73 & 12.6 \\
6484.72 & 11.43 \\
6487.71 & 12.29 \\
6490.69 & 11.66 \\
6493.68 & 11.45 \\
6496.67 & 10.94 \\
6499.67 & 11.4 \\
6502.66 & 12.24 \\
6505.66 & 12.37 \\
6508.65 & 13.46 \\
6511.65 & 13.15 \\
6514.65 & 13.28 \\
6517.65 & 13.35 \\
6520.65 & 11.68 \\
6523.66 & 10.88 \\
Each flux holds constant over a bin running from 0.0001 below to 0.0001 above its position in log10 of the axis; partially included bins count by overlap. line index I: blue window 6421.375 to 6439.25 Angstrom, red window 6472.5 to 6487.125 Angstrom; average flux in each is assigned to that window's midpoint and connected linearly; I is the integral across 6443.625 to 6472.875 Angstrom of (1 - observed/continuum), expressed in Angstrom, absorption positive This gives 1.28 Angstrom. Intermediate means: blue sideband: 12.5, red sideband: 12.6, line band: 12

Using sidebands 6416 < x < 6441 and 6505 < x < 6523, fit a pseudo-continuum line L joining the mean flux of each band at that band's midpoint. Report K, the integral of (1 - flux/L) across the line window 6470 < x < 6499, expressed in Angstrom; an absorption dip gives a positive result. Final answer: 1.7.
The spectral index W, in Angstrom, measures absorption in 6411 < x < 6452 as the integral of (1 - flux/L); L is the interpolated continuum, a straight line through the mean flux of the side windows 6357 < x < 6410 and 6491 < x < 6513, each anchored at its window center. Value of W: -1.51 Angstrom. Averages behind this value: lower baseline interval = 12.3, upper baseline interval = 12.1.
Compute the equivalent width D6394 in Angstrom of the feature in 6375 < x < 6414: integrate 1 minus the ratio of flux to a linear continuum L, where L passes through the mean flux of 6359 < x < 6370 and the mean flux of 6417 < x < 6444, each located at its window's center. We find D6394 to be -2.2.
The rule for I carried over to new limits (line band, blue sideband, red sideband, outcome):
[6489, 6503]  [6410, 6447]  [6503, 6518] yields 1.62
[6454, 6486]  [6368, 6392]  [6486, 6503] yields -1.41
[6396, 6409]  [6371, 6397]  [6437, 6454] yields -0.93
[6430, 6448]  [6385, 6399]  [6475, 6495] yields 0.60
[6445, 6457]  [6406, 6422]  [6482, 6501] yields 0.46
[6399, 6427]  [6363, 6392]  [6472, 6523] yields -2.65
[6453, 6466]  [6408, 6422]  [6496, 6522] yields 0.60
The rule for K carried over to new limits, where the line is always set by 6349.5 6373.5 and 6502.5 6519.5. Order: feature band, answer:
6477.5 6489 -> 0.4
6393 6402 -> -0.9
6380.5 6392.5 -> -1.1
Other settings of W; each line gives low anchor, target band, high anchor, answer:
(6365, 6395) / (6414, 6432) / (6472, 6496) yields -1.29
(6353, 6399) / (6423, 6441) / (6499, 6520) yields -0.26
